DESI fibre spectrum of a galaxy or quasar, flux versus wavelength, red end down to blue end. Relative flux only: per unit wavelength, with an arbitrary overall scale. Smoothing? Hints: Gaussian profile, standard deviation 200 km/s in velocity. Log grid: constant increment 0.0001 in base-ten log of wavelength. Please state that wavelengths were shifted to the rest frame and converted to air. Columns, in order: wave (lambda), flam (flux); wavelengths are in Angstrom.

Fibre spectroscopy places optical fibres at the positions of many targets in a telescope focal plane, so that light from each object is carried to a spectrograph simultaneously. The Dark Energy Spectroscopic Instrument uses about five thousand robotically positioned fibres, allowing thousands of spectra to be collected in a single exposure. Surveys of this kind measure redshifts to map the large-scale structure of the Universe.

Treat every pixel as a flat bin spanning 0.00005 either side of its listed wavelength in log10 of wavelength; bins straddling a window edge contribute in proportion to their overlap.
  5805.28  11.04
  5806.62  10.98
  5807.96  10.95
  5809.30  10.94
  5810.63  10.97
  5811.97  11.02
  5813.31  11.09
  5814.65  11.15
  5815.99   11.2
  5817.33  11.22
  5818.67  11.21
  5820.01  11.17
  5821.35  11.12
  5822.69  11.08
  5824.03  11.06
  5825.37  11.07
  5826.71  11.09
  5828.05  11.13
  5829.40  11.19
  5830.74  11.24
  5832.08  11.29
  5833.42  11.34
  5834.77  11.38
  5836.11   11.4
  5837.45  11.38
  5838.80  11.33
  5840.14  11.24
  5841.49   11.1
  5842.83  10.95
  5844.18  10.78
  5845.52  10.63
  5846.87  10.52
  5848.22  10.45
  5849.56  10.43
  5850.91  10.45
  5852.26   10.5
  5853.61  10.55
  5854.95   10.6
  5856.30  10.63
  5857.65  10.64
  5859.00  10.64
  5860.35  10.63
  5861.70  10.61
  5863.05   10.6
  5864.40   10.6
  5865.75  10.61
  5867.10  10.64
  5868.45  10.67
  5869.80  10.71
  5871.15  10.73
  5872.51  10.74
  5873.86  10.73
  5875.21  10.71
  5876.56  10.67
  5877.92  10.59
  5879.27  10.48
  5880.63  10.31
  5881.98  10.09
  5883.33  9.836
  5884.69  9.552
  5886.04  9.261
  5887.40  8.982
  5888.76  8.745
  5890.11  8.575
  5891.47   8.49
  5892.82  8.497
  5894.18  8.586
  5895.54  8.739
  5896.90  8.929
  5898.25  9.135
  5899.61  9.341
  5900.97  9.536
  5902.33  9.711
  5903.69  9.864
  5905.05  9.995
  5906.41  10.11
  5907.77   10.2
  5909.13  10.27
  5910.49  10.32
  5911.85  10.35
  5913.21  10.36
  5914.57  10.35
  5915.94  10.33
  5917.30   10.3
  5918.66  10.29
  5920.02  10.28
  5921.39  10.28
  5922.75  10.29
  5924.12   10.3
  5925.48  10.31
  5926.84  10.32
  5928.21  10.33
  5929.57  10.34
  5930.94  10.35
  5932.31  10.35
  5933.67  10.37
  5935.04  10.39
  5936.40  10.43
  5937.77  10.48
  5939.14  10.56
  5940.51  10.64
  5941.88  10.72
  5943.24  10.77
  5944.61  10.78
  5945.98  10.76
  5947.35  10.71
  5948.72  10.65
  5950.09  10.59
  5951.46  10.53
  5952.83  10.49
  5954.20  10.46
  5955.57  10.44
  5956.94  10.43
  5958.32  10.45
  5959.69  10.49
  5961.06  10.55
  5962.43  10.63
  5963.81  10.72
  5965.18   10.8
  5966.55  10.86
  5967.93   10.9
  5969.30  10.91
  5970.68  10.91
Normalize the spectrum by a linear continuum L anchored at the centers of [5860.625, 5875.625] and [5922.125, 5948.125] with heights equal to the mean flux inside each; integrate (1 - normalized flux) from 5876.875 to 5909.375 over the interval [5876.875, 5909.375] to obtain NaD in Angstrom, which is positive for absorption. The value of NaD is 3.4 Angstrom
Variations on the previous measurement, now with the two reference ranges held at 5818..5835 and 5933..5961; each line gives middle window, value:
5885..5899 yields 2.6 Angstrom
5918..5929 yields 0.4 Angstrom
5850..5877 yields 0.9 Angstrom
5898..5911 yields 1.1 Angstrom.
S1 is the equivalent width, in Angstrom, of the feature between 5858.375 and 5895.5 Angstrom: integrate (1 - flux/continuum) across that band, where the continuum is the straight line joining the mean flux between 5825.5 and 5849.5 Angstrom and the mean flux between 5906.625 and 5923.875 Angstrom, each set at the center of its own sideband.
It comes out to 2.3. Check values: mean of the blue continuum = 11.1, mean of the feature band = 10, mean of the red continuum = 10.3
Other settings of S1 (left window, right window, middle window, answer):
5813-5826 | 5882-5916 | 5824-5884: -2.0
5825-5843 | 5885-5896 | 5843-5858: -0.1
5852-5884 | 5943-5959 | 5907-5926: 0.5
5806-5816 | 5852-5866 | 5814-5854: -0.7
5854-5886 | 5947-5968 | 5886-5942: 3.4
